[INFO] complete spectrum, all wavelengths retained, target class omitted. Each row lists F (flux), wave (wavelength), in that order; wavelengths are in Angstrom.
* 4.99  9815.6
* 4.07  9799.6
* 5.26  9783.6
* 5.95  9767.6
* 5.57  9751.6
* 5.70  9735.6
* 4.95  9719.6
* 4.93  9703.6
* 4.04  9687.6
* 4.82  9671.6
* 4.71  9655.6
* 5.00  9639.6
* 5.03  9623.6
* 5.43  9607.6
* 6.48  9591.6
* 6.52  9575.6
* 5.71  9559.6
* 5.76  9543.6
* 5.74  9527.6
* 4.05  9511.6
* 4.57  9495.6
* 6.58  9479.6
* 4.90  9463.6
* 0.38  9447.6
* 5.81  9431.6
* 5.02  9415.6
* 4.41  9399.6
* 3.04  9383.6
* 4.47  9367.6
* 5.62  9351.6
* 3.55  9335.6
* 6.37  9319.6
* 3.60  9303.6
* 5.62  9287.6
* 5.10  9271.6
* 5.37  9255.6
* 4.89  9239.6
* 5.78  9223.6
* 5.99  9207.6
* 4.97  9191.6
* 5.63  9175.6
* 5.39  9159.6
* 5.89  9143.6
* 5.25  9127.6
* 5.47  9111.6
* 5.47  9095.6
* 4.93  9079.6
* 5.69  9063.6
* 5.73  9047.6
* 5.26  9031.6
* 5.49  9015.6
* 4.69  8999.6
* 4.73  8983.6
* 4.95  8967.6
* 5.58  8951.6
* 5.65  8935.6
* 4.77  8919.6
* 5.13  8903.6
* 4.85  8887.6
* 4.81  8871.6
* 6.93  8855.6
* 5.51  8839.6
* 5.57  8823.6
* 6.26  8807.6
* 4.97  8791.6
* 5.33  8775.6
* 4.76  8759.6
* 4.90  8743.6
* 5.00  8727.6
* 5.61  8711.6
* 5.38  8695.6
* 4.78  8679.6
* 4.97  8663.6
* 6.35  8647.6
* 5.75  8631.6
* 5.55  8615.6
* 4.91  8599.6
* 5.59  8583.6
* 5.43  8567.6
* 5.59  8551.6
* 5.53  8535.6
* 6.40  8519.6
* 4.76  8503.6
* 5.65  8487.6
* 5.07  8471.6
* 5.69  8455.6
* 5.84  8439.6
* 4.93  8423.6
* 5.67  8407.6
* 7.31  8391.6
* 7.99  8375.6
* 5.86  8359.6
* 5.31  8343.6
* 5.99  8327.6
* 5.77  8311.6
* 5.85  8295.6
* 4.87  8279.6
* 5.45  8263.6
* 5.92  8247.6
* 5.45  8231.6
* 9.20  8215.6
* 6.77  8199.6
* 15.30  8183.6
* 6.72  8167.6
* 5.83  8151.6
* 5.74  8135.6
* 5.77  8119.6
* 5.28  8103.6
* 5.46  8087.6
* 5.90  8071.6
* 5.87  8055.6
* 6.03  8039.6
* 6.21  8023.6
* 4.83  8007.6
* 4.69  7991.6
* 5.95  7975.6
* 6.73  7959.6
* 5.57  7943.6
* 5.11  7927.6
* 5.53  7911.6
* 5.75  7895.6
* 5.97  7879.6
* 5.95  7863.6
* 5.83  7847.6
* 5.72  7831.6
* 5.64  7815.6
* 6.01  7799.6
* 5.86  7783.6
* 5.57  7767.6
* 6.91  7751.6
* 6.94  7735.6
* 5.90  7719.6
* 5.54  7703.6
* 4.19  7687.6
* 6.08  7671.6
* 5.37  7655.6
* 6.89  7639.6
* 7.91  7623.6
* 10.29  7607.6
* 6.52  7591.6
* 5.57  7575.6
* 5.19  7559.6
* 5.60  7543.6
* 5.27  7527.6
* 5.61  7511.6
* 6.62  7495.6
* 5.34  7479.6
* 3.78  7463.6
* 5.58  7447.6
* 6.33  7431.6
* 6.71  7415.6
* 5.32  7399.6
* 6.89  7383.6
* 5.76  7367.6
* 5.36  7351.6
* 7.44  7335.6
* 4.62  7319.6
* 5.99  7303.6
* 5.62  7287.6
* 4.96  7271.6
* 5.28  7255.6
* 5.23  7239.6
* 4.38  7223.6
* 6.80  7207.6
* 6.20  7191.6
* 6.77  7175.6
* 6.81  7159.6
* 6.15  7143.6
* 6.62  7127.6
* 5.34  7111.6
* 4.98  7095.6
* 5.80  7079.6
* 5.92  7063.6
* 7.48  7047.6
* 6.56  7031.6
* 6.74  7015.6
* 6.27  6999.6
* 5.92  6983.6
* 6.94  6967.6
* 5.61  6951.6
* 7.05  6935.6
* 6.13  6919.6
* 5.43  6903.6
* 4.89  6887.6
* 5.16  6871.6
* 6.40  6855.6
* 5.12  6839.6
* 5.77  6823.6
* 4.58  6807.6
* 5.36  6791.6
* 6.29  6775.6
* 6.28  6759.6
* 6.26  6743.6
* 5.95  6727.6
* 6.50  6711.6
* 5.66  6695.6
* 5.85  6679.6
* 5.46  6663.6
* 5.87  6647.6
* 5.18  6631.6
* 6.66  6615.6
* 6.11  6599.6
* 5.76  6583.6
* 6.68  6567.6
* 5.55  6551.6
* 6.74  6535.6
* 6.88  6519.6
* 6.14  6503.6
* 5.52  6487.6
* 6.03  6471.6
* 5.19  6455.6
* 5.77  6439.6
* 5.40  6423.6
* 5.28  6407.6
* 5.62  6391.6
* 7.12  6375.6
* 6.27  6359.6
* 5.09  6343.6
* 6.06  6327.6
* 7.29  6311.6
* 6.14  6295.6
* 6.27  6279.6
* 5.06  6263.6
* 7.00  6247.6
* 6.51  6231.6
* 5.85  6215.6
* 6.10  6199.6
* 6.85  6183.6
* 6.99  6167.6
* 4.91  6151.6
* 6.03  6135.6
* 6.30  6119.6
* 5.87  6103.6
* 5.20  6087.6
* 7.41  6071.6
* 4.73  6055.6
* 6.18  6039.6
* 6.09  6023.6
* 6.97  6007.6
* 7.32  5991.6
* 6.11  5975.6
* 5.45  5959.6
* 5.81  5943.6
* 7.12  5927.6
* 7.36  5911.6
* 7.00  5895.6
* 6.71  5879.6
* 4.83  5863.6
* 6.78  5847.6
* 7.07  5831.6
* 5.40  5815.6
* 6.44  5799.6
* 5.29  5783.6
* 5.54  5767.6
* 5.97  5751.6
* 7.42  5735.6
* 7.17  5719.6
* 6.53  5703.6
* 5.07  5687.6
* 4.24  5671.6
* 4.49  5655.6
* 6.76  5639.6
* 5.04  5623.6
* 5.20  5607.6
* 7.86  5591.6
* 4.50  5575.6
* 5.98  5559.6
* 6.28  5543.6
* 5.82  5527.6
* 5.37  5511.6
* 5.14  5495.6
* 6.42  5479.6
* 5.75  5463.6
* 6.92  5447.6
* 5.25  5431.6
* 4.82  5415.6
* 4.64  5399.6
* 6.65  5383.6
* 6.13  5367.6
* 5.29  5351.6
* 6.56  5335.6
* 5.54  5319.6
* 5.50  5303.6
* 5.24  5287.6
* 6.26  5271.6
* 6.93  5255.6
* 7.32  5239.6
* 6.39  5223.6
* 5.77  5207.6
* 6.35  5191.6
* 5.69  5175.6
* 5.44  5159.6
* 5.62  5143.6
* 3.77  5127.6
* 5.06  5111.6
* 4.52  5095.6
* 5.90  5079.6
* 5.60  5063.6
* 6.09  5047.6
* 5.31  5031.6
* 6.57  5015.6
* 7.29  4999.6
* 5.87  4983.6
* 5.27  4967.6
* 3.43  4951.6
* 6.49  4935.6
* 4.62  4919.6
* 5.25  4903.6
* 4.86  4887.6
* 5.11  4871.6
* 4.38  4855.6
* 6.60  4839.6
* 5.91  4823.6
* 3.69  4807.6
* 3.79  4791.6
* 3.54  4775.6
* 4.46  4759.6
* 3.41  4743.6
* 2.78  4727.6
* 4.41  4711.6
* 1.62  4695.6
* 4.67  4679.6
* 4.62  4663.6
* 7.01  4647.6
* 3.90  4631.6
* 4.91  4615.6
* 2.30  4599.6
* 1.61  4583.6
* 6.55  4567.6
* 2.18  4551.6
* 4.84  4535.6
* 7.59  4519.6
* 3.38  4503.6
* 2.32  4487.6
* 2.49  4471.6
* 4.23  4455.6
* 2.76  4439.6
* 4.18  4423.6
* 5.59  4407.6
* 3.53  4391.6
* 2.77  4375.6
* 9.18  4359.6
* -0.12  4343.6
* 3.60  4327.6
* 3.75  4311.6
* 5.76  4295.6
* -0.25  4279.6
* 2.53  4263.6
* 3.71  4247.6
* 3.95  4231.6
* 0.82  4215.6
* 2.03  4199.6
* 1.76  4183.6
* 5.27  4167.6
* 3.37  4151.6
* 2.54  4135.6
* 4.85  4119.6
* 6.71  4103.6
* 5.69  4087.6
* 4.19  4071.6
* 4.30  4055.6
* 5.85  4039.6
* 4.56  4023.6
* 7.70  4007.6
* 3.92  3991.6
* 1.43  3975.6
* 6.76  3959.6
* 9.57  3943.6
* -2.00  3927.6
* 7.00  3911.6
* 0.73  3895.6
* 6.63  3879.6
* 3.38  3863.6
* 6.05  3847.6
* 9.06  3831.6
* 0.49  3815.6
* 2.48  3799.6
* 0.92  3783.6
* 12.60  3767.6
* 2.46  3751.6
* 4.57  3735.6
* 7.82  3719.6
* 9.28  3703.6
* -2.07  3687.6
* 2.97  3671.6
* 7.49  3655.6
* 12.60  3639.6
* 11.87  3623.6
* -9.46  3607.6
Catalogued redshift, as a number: 0.247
